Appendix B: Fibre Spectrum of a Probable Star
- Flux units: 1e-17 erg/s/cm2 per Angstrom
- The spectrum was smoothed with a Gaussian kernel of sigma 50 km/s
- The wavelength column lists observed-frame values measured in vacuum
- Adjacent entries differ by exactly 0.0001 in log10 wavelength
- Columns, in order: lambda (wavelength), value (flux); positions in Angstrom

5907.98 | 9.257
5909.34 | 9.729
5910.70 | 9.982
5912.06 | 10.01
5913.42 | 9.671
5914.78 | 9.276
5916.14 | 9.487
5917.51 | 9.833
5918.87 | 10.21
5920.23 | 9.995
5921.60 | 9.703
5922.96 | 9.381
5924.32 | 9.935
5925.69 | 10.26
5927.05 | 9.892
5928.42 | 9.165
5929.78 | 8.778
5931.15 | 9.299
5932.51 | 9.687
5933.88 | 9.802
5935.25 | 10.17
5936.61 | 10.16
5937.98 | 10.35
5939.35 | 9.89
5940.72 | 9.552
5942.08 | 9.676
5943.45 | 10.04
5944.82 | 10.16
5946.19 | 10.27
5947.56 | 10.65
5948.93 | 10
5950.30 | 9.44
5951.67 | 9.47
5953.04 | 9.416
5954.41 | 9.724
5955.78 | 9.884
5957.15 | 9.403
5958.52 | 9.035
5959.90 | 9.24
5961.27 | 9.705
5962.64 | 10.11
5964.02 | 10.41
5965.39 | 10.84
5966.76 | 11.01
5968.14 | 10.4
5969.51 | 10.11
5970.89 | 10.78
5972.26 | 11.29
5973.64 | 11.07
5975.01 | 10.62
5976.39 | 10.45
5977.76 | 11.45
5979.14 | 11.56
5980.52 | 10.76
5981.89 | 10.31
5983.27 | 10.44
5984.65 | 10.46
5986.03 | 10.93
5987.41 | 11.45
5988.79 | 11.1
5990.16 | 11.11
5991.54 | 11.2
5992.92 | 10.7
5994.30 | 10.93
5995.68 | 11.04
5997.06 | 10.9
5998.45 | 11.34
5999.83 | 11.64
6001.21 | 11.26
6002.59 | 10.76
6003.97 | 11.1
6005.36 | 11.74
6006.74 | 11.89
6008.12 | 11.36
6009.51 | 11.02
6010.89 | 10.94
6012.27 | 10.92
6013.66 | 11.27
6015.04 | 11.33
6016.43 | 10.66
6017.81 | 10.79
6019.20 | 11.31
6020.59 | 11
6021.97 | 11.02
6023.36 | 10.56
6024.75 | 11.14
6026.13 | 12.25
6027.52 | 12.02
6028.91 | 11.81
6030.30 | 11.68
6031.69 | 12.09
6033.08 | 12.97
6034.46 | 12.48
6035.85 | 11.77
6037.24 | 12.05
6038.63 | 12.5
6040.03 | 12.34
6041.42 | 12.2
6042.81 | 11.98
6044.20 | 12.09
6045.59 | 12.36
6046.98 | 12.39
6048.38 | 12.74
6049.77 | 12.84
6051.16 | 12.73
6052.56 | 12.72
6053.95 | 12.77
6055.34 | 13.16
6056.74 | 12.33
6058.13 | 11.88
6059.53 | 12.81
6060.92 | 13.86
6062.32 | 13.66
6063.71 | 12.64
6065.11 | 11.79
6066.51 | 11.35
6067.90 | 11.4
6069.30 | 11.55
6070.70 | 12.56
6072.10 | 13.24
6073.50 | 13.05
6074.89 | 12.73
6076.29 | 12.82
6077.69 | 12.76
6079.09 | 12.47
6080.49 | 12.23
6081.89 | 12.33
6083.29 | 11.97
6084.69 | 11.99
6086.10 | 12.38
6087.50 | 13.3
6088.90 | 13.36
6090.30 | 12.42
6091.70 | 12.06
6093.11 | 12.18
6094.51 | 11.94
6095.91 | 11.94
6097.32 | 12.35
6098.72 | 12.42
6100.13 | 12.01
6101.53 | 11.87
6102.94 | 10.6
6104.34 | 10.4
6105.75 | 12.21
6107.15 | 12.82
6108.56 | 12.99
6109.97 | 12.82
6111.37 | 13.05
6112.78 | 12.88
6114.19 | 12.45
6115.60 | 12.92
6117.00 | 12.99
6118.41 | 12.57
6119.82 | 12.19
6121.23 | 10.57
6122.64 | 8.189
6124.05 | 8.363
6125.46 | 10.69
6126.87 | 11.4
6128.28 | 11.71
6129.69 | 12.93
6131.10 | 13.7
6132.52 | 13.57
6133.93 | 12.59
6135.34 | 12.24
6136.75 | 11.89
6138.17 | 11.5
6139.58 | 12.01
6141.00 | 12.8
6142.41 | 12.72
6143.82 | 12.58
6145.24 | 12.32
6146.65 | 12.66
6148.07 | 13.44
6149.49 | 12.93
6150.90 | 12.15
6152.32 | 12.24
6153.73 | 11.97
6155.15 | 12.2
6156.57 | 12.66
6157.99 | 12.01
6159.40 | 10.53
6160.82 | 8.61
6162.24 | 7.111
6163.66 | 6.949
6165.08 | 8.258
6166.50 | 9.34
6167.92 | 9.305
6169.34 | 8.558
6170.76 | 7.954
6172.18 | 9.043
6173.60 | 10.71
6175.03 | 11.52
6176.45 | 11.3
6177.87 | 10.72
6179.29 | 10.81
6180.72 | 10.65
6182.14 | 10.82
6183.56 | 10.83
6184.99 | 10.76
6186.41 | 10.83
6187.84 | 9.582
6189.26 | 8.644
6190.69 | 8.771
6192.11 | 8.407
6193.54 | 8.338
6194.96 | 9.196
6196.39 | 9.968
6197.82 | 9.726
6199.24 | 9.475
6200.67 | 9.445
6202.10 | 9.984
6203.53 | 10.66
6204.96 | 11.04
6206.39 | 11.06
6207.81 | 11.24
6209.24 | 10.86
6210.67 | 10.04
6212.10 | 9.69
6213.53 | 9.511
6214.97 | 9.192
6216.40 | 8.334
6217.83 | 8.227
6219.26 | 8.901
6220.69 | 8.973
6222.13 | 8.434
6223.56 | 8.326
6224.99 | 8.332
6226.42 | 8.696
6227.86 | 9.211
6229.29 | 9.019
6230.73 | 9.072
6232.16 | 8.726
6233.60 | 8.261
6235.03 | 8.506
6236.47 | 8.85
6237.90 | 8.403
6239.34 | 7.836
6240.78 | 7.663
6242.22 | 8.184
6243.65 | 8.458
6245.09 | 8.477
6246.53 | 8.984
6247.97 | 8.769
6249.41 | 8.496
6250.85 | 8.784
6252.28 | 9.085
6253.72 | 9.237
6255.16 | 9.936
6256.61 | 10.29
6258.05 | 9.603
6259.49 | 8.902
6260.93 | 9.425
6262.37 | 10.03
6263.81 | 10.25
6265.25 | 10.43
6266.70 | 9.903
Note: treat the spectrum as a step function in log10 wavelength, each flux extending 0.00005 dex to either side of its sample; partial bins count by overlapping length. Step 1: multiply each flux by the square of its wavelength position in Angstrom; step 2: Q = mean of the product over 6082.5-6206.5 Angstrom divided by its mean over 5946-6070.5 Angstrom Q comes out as 1.03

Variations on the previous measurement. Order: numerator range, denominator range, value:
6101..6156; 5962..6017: 1.16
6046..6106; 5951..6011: 1.19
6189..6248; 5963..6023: 0.89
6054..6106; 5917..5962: 1.32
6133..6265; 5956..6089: 0.90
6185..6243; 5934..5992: 0.97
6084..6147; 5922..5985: 1.27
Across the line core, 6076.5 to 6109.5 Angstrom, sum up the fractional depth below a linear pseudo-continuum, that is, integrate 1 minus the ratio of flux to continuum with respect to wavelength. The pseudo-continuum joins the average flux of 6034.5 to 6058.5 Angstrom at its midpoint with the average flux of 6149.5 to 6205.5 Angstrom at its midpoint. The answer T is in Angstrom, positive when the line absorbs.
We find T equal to -1.86 Angstrom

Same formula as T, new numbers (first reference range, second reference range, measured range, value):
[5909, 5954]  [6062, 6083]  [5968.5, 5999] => -0.4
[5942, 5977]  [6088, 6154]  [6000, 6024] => -0.8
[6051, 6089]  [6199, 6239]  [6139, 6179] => -0.9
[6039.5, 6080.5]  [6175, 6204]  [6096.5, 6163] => -4.5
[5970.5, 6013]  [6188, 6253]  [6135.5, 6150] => -4.0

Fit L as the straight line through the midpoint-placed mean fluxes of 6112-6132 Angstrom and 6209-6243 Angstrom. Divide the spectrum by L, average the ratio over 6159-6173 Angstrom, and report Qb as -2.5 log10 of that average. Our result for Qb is 0.220 mag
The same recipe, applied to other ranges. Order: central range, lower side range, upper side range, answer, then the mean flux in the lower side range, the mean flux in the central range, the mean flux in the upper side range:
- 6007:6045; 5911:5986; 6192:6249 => -0.186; 10.1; 11.6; 9.11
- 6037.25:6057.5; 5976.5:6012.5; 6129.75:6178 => -0.126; 11.1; 12.5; 11.2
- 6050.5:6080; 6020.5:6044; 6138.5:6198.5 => -0.091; 11.9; 12.6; 10.5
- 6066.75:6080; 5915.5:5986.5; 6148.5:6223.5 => -0.237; 10.1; 12.5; 9.97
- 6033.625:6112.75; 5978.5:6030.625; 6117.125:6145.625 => -0.079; 11.1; 12.4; 11.8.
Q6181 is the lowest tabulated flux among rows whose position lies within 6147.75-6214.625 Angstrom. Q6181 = 6.949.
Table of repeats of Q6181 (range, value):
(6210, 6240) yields 7.836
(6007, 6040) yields 10.56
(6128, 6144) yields 11.5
